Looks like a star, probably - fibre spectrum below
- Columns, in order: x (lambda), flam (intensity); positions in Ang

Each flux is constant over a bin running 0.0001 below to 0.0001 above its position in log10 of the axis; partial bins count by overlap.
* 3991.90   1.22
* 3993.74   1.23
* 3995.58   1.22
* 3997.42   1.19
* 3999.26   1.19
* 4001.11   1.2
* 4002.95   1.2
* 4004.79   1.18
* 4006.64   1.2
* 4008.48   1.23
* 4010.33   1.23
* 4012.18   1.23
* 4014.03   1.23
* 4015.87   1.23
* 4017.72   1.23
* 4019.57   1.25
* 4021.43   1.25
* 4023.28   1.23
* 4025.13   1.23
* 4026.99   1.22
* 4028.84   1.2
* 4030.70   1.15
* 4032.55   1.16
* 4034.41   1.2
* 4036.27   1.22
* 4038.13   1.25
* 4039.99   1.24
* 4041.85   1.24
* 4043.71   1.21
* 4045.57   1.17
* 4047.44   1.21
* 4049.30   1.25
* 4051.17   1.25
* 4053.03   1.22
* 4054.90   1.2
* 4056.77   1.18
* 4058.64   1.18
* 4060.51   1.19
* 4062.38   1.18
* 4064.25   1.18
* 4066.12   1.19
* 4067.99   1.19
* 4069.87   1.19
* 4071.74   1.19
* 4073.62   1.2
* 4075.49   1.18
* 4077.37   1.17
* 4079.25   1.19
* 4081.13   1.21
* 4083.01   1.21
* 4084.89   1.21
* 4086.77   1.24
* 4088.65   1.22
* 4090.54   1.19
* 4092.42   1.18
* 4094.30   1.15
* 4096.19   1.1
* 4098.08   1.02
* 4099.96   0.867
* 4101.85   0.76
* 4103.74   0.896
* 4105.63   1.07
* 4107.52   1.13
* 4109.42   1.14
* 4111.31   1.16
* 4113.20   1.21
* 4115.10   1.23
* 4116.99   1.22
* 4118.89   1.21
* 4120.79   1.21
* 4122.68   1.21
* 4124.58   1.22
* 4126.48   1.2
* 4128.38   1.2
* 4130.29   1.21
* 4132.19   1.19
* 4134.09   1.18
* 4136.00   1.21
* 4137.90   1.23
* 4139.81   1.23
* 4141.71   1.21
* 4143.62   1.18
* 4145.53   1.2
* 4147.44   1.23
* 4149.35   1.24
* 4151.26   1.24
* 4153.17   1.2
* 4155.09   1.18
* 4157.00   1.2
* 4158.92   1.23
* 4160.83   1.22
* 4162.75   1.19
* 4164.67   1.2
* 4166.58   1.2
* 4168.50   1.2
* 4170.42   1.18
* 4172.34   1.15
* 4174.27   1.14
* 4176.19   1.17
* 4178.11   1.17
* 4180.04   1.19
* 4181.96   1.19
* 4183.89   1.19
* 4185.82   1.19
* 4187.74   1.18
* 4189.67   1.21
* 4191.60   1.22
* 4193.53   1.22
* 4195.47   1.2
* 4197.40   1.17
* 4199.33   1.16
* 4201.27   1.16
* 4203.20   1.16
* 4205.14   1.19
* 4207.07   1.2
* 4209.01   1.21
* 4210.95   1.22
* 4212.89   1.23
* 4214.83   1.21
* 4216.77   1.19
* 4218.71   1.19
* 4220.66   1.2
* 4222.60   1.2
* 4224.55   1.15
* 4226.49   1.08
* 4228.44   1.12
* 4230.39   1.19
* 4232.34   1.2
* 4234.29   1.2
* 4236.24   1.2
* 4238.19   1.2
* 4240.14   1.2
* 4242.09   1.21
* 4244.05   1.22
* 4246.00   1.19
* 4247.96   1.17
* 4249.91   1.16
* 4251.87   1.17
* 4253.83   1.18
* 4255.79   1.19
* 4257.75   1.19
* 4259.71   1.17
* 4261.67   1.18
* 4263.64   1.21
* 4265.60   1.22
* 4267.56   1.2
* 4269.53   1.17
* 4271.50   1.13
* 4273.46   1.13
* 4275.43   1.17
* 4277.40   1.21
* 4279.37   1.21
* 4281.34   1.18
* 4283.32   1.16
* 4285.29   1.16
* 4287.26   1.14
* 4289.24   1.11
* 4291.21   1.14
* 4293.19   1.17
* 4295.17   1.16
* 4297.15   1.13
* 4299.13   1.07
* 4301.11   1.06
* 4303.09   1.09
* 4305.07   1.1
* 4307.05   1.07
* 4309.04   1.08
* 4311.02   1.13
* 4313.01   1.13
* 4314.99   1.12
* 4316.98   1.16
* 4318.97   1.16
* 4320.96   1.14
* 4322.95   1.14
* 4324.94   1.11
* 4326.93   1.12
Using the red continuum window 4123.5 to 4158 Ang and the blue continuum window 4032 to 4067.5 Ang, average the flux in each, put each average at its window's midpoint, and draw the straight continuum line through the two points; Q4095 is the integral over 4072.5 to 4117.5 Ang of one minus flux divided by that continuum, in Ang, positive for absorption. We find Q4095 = 2.9 Ang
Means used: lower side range 1.21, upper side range 1.21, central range 1.13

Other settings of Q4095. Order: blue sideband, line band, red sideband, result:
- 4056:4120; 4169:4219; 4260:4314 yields -1.8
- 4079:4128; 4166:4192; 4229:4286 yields -0.5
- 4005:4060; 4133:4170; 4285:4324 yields -1.1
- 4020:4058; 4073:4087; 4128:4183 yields 0.1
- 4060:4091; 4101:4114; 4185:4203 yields 1.5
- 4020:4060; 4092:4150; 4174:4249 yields 2.4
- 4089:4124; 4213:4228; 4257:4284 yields -0.2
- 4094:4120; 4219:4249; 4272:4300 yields -1.3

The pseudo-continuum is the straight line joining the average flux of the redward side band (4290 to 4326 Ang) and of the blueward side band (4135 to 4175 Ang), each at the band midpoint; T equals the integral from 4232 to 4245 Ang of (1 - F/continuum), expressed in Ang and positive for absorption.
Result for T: -0.5 Ang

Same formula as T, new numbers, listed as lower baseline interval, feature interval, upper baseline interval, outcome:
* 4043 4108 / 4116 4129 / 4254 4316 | -0.7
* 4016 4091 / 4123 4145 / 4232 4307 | -0.3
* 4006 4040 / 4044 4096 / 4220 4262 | 0.7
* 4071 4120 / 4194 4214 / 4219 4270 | -0.3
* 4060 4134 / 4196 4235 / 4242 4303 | -0.7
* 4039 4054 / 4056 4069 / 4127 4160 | 0.4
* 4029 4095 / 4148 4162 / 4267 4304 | -0.5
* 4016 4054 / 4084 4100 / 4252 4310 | 0.8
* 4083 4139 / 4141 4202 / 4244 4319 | -2.3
